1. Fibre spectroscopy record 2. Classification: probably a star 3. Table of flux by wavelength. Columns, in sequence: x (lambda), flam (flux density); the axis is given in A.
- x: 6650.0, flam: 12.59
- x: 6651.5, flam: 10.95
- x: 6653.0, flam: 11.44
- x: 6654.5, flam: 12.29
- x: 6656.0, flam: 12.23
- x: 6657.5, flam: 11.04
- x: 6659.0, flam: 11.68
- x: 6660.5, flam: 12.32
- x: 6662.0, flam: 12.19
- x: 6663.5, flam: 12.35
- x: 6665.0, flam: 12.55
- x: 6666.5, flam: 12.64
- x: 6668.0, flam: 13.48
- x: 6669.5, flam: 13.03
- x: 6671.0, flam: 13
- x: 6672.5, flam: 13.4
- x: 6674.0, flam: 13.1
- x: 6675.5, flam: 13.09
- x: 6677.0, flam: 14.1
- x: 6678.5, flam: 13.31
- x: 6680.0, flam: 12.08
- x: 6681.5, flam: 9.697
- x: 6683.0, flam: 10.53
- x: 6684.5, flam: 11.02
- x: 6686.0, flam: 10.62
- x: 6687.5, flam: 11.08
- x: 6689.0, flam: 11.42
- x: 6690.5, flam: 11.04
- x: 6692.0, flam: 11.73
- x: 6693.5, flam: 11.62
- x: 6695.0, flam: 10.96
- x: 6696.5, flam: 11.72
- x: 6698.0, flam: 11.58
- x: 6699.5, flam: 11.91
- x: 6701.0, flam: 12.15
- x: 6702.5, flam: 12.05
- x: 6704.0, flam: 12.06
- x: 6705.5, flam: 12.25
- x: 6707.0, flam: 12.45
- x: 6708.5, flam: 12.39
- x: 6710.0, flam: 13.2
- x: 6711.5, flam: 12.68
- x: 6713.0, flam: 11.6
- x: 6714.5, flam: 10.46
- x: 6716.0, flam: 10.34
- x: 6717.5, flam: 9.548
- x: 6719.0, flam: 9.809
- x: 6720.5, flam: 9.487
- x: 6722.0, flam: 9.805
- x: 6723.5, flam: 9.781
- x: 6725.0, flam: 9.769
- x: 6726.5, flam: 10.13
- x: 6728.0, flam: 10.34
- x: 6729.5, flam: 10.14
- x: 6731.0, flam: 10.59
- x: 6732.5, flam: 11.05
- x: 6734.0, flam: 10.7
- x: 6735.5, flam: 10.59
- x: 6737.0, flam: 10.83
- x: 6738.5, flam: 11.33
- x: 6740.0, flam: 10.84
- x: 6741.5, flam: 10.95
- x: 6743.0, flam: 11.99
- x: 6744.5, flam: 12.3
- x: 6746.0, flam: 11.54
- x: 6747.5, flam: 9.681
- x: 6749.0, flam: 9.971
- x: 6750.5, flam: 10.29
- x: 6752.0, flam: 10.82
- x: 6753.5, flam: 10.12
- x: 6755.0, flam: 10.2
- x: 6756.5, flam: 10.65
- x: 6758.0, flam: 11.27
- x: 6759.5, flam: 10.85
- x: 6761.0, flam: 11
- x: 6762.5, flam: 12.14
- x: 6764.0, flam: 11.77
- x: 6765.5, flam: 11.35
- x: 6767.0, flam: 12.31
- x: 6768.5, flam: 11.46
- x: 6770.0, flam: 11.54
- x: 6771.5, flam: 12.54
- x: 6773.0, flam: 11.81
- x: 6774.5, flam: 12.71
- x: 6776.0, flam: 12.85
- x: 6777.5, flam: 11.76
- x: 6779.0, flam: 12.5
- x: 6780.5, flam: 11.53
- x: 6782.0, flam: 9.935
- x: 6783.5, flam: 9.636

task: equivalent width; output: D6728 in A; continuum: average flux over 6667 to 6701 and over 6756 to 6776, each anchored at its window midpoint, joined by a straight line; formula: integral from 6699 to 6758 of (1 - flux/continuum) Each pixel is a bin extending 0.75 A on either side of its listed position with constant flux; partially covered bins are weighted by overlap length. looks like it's 4.4 A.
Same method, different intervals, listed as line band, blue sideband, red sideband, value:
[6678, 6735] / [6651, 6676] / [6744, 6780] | 4.0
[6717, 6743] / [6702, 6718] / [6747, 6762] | 1.9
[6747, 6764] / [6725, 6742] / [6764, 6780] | 1.1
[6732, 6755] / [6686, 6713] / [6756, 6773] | 1.6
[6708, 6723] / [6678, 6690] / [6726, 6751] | 0.1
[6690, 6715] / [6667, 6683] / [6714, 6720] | -2.3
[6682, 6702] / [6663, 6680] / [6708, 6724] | 1.1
